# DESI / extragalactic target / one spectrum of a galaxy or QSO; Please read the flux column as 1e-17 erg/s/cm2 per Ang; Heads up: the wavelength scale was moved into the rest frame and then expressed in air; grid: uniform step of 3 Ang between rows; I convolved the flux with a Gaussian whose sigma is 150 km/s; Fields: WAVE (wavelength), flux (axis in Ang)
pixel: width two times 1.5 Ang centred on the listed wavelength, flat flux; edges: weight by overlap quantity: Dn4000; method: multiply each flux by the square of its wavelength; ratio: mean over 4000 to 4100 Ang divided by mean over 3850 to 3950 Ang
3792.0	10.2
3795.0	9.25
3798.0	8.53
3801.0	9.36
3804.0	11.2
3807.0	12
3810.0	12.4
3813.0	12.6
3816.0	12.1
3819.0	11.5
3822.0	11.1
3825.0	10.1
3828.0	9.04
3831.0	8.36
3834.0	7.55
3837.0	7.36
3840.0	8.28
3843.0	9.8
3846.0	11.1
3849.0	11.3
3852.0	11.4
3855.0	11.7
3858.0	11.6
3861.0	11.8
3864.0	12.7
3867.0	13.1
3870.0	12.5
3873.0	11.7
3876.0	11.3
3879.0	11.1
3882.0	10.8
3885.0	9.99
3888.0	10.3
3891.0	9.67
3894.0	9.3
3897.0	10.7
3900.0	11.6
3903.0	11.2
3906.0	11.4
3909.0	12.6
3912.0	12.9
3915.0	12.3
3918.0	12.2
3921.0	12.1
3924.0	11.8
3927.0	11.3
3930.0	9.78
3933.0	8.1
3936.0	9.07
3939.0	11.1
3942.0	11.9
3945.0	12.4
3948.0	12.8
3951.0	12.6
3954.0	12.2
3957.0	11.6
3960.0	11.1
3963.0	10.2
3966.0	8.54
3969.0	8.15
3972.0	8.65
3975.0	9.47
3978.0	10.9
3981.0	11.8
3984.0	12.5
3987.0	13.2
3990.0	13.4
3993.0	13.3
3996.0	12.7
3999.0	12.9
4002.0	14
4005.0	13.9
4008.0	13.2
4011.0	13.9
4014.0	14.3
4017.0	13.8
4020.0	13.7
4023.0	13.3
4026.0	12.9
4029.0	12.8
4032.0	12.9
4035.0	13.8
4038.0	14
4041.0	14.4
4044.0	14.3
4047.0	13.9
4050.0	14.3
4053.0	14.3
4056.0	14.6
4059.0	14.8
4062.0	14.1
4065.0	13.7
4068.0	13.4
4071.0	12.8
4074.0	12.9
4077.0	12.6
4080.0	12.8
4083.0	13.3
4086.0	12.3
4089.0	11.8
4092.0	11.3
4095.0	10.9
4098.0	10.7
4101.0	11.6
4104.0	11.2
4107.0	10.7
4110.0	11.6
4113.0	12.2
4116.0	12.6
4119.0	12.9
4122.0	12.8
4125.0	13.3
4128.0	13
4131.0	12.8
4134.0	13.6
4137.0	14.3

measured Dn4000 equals 1.26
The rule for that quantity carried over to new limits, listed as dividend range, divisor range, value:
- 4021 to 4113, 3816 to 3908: 1.34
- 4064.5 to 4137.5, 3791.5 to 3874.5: 1.33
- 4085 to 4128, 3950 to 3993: 1.15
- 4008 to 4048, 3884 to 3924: 1.29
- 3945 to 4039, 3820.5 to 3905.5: 1.24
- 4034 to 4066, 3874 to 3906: 1.45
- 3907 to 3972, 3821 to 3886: 1.09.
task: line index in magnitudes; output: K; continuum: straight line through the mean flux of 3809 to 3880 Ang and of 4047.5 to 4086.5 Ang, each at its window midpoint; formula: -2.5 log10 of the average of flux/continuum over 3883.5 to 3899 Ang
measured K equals 0.14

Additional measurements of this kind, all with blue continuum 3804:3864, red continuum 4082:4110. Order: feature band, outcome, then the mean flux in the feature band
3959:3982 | 0.14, 9.78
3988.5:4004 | -0.19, 13.3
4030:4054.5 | -0.23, 14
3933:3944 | 0.06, 10.4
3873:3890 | 0.00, 10.8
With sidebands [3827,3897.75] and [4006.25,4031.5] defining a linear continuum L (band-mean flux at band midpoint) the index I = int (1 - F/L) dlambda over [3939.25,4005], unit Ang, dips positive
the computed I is 4.80 Ang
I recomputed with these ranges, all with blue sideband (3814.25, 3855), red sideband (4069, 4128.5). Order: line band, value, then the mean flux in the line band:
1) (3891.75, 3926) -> -3.2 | 11.6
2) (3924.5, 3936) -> 1.0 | 9.82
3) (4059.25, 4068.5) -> -1.6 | 13.9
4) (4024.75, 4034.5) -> -1.1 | 13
